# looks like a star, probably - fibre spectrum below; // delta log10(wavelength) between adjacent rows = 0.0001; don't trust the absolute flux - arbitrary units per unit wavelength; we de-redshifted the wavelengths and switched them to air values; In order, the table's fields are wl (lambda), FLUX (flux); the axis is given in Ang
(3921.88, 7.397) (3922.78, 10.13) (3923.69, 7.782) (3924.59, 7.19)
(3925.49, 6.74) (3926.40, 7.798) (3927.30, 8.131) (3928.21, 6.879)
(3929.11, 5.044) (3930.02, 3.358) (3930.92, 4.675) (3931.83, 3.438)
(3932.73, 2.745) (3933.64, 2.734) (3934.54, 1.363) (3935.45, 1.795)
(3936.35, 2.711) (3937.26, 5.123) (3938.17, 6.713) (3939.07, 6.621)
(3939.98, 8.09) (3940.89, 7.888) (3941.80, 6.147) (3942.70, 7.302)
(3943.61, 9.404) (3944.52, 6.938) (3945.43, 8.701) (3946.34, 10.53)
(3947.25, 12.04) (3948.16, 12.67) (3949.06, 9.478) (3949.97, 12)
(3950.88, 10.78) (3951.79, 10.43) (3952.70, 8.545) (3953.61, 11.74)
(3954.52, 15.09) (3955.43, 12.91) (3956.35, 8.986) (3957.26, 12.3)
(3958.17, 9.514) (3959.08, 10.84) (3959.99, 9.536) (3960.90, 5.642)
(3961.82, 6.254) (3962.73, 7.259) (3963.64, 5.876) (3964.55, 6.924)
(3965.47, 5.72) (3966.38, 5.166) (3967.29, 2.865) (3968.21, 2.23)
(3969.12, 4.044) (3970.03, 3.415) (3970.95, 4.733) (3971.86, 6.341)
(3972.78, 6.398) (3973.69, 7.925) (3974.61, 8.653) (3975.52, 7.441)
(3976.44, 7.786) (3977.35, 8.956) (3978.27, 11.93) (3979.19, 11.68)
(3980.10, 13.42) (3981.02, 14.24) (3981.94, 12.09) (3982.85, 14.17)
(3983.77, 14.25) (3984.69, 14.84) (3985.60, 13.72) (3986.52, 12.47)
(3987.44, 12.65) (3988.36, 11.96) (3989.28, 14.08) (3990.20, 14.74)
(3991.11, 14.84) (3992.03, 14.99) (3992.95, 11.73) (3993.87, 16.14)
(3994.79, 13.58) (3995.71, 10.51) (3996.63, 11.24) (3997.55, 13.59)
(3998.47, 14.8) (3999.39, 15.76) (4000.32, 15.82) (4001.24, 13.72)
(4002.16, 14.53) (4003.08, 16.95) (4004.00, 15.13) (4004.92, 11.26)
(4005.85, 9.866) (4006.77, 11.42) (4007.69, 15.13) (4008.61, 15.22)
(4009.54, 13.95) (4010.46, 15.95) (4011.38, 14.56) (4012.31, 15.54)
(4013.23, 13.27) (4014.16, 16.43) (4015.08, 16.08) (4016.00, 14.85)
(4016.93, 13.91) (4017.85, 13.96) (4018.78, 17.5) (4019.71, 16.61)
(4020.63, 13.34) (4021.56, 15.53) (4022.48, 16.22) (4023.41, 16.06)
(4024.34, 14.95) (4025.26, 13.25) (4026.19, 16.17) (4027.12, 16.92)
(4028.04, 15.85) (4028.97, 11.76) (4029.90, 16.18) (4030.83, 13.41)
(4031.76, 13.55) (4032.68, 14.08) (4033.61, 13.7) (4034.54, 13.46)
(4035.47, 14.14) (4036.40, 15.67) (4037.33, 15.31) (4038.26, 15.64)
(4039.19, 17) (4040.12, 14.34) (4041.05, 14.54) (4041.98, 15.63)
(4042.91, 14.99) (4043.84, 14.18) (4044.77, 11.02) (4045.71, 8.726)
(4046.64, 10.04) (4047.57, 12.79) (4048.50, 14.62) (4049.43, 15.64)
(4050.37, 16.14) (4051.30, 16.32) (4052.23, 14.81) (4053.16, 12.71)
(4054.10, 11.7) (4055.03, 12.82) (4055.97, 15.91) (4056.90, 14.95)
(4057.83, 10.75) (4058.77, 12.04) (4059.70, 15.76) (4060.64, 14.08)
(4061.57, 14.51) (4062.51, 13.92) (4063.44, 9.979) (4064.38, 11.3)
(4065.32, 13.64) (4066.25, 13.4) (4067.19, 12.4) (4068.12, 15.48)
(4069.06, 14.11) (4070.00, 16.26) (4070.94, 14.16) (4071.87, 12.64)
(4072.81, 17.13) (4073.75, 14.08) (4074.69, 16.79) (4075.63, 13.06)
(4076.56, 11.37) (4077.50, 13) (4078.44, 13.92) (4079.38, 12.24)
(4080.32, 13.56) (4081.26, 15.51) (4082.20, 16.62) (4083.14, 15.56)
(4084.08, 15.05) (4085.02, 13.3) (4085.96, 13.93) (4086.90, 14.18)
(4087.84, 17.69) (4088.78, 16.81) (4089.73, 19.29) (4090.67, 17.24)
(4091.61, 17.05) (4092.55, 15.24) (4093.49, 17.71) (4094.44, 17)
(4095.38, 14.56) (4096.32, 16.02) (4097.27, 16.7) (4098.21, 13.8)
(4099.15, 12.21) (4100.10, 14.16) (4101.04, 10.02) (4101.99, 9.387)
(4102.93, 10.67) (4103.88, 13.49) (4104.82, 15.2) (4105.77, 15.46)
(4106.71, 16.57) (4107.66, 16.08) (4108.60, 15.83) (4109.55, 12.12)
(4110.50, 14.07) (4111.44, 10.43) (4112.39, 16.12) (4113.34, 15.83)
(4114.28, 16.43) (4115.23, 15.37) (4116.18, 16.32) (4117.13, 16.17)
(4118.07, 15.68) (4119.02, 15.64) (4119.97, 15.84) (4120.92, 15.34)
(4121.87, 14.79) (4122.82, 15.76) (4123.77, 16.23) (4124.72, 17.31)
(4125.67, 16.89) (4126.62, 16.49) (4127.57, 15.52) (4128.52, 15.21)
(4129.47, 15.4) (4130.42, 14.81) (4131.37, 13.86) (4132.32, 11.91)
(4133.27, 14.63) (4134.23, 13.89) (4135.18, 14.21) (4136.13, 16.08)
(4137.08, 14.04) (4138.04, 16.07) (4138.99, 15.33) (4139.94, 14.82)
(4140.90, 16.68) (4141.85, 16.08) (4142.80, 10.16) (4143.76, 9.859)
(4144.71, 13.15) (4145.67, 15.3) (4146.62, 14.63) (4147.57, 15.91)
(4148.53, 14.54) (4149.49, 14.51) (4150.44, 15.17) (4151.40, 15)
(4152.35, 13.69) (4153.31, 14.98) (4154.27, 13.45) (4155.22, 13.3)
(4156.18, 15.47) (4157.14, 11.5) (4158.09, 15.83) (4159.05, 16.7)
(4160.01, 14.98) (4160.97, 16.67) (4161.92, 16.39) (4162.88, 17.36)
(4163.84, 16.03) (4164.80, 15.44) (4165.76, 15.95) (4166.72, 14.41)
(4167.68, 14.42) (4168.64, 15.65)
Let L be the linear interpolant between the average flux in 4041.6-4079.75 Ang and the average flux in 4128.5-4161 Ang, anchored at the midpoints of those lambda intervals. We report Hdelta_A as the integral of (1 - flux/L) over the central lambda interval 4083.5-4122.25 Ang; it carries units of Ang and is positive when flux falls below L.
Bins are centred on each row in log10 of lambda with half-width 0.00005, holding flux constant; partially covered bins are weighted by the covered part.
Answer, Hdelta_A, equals -2.61 Ang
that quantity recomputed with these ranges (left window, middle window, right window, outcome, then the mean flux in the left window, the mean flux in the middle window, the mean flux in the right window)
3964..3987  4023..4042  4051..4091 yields -4.3 Ang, 8.85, 14.8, 14.3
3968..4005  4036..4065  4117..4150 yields -1.5 Ang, 11.8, 13.8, 14.9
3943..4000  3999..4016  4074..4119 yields -4.2 Ang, 10.3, 14.5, 14.8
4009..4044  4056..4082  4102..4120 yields 1.9 Ang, 15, 13.8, 14.8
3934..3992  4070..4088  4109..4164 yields -1.9 Ang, 9.1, 14.4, 14.9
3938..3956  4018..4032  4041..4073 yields -3.0 Ang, 9.75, 15.1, 13.6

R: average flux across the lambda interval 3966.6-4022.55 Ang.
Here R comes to 12.4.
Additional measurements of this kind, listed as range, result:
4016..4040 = 15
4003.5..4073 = 14.2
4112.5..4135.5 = 15.4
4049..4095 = 14.5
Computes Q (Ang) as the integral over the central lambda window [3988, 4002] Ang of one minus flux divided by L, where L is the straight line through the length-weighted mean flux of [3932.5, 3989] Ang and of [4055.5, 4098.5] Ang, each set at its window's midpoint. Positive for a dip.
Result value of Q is -4.6 Ang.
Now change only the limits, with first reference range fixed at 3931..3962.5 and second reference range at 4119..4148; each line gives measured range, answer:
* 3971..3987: -2.56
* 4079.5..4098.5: -3.61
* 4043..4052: -1.24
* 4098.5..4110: 0.32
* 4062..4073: -0.99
